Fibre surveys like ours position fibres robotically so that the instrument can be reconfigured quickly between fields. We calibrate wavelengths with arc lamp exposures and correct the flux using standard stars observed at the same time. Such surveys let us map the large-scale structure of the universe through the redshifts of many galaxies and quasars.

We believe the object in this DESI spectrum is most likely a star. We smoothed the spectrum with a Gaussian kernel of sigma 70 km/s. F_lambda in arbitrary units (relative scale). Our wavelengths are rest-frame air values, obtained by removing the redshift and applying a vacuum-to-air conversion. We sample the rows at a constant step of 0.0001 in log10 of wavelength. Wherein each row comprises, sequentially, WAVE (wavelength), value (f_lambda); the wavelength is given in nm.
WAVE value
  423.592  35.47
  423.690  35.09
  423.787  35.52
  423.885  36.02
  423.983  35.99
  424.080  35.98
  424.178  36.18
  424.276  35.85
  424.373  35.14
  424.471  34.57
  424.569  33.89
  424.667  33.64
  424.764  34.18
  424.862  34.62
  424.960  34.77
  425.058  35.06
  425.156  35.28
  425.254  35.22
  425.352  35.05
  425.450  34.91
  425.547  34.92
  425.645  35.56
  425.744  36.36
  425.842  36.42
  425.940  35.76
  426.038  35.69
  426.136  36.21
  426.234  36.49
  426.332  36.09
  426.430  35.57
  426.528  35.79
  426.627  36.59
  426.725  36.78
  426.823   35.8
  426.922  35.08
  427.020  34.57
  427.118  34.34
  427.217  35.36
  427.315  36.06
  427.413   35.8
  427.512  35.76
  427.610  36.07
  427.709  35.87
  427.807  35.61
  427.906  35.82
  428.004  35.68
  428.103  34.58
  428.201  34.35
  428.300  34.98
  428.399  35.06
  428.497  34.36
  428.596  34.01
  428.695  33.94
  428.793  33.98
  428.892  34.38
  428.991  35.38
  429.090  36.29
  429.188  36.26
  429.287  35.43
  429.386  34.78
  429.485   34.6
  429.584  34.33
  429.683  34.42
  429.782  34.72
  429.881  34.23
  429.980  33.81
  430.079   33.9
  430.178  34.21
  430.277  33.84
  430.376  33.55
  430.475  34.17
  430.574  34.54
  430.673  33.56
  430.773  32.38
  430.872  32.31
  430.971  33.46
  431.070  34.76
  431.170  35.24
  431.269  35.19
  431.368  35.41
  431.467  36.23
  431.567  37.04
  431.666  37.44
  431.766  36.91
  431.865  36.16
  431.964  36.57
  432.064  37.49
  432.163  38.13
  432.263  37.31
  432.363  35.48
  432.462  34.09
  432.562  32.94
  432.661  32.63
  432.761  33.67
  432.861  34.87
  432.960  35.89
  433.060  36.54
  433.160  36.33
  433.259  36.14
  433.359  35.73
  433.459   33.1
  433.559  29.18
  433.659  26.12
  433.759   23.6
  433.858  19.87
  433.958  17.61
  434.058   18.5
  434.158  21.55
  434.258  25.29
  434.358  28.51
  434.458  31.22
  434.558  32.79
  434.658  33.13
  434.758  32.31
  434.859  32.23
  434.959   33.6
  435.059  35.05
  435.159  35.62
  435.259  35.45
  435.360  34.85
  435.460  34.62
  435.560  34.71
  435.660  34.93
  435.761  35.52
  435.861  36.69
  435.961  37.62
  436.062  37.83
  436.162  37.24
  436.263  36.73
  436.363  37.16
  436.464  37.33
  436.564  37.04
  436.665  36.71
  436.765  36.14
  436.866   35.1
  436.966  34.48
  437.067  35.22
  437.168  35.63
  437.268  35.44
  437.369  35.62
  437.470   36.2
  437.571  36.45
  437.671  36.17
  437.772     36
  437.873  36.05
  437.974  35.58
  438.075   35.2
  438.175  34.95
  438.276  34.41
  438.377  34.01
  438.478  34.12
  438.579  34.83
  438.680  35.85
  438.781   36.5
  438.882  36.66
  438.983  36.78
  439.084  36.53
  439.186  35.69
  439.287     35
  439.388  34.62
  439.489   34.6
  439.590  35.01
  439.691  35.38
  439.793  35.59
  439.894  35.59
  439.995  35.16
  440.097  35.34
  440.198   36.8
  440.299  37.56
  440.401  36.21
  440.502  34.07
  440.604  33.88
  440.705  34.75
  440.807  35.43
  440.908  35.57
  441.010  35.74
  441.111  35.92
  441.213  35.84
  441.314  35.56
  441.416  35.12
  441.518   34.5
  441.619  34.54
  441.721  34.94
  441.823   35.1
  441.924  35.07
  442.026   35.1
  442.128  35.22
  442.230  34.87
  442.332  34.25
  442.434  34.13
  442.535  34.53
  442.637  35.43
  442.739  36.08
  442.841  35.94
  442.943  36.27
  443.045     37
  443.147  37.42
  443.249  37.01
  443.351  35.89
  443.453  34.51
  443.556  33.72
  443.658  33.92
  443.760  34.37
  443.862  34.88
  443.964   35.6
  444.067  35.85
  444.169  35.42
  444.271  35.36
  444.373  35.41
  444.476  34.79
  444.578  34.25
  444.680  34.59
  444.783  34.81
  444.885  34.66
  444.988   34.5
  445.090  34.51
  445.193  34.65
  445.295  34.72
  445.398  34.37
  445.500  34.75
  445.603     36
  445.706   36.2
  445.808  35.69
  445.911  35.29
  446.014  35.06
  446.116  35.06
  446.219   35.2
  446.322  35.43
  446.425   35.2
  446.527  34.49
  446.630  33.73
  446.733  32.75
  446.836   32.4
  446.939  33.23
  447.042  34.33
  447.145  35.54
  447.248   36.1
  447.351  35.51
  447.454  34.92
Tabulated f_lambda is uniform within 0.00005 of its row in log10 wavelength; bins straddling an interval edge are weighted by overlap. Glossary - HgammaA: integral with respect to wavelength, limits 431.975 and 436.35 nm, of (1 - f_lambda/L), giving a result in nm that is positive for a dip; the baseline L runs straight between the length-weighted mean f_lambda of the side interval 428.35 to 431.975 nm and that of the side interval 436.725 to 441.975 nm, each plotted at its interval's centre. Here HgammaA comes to 0.29 nm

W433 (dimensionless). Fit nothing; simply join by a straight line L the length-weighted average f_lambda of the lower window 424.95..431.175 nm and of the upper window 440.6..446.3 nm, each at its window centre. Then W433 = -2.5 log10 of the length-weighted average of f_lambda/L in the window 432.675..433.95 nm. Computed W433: 0.12 mag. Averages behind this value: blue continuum 35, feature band 31.3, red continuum 35.2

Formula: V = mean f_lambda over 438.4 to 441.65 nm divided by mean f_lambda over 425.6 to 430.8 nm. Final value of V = 1.0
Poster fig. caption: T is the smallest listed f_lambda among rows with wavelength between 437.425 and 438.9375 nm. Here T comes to 34.01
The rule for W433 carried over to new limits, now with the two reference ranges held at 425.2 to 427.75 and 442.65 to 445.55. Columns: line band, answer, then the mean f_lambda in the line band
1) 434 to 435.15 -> 0.20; 29.6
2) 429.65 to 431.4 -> 0.05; 34.1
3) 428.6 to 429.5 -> 0.02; 35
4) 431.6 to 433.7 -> 0.02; 34.9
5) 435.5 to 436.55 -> -0.04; 36.6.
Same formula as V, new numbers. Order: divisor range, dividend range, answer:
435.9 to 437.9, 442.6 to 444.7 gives 0.98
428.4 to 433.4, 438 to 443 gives 1.01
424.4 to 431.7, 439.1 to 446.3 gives 1.01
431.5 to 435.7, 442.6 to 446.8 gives 1.08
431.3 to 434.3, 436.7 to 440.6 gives 1.10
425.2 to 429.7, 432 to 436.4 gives 0.93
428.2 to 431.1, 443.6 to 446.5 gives 1.02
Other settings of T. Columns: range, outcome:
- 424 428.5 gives 33.64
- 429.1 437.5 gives 17.61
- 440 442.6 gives 33.88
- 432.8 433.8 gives 23.6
